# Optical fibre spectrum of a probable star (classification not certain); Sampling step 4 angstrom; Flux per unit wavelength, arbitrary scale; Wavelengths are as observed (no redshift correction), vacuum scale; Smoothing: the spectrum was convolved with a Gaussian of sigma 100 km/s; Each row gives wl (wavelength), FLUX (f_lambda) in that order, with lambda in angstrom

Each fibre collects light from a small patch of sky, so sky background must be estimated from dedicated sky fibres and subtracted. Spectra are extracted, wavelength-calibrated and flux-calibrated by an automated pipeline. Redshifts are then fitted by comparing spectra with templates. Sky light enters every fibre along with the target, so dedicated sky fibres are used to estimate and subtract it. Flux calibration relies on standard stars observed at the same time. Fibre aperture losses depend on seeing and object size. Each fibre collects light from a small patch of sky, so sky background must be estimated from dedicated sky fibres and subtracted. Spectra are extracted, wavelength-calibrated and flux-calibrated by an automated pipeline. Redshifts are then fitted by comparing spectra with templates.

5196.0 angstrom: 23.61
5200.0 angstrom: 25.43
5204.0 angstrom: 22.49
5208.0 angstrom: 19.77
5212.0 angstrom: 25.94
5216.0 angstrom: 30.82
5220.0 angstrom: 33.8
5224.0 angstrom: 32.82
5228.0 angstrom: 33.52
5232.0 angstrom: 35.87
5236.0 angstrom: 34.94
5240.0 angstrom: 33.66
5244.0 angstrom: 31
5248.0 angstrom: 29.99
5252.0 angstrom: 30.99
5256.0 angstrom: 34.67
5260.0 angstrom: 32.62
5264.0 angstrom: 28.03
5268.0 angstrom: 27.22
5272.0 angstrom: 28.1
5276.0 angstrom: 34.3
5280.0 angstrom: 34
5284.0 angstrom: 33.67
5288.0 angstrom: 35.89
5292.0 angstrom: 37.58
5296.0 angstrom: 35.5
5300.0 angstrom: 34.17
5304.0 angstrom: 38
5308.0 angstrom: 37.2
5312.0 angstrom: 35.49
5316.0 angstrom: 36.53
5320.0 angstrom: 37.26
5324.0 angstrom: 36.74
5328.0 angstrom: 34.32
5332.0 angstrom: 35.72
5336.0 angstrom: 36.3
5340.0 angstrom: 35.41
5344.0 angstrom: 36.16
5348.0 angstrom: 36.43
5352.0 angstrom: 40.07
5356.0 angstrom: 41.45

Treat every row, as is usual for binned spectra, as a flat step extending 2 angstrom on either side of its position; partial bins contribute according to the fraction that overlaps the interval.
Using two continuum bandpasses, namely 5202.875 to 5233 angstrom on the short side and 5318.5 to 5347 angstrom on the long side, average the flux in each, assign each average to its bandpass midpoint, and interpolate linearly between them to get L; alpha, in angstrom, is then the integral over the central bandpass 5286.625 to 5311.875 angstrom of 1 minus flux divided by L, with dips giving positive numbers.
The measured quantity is -1.7 angstrom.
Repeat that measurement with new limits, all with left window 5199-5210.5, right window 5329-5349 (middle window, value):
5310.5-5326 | -1.2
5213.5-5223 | -3.3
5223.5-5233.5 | -3.8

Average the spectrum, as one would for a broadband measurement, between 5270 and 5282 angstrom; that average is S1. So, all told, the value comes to 32.1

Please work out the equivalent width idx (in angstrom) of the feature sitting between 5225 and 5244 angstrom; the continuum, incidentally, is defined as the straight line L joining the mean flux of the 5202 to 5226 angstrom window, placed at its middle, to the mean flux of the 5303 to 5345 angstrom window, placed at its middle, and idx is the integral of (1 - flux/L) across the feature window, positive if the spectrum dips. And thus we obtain -3.1 angstrom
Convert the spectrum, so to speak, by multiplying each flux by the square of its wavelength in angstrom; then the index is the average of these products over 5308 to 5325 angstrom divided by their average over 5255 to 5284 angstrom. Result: 1.19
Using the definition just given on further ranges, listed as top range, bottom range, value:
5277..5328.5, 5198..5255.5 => 1.22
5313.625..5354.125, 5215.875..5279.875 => 1.17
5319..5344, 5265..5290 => 1.14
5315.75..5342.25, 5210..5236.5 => 1.16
